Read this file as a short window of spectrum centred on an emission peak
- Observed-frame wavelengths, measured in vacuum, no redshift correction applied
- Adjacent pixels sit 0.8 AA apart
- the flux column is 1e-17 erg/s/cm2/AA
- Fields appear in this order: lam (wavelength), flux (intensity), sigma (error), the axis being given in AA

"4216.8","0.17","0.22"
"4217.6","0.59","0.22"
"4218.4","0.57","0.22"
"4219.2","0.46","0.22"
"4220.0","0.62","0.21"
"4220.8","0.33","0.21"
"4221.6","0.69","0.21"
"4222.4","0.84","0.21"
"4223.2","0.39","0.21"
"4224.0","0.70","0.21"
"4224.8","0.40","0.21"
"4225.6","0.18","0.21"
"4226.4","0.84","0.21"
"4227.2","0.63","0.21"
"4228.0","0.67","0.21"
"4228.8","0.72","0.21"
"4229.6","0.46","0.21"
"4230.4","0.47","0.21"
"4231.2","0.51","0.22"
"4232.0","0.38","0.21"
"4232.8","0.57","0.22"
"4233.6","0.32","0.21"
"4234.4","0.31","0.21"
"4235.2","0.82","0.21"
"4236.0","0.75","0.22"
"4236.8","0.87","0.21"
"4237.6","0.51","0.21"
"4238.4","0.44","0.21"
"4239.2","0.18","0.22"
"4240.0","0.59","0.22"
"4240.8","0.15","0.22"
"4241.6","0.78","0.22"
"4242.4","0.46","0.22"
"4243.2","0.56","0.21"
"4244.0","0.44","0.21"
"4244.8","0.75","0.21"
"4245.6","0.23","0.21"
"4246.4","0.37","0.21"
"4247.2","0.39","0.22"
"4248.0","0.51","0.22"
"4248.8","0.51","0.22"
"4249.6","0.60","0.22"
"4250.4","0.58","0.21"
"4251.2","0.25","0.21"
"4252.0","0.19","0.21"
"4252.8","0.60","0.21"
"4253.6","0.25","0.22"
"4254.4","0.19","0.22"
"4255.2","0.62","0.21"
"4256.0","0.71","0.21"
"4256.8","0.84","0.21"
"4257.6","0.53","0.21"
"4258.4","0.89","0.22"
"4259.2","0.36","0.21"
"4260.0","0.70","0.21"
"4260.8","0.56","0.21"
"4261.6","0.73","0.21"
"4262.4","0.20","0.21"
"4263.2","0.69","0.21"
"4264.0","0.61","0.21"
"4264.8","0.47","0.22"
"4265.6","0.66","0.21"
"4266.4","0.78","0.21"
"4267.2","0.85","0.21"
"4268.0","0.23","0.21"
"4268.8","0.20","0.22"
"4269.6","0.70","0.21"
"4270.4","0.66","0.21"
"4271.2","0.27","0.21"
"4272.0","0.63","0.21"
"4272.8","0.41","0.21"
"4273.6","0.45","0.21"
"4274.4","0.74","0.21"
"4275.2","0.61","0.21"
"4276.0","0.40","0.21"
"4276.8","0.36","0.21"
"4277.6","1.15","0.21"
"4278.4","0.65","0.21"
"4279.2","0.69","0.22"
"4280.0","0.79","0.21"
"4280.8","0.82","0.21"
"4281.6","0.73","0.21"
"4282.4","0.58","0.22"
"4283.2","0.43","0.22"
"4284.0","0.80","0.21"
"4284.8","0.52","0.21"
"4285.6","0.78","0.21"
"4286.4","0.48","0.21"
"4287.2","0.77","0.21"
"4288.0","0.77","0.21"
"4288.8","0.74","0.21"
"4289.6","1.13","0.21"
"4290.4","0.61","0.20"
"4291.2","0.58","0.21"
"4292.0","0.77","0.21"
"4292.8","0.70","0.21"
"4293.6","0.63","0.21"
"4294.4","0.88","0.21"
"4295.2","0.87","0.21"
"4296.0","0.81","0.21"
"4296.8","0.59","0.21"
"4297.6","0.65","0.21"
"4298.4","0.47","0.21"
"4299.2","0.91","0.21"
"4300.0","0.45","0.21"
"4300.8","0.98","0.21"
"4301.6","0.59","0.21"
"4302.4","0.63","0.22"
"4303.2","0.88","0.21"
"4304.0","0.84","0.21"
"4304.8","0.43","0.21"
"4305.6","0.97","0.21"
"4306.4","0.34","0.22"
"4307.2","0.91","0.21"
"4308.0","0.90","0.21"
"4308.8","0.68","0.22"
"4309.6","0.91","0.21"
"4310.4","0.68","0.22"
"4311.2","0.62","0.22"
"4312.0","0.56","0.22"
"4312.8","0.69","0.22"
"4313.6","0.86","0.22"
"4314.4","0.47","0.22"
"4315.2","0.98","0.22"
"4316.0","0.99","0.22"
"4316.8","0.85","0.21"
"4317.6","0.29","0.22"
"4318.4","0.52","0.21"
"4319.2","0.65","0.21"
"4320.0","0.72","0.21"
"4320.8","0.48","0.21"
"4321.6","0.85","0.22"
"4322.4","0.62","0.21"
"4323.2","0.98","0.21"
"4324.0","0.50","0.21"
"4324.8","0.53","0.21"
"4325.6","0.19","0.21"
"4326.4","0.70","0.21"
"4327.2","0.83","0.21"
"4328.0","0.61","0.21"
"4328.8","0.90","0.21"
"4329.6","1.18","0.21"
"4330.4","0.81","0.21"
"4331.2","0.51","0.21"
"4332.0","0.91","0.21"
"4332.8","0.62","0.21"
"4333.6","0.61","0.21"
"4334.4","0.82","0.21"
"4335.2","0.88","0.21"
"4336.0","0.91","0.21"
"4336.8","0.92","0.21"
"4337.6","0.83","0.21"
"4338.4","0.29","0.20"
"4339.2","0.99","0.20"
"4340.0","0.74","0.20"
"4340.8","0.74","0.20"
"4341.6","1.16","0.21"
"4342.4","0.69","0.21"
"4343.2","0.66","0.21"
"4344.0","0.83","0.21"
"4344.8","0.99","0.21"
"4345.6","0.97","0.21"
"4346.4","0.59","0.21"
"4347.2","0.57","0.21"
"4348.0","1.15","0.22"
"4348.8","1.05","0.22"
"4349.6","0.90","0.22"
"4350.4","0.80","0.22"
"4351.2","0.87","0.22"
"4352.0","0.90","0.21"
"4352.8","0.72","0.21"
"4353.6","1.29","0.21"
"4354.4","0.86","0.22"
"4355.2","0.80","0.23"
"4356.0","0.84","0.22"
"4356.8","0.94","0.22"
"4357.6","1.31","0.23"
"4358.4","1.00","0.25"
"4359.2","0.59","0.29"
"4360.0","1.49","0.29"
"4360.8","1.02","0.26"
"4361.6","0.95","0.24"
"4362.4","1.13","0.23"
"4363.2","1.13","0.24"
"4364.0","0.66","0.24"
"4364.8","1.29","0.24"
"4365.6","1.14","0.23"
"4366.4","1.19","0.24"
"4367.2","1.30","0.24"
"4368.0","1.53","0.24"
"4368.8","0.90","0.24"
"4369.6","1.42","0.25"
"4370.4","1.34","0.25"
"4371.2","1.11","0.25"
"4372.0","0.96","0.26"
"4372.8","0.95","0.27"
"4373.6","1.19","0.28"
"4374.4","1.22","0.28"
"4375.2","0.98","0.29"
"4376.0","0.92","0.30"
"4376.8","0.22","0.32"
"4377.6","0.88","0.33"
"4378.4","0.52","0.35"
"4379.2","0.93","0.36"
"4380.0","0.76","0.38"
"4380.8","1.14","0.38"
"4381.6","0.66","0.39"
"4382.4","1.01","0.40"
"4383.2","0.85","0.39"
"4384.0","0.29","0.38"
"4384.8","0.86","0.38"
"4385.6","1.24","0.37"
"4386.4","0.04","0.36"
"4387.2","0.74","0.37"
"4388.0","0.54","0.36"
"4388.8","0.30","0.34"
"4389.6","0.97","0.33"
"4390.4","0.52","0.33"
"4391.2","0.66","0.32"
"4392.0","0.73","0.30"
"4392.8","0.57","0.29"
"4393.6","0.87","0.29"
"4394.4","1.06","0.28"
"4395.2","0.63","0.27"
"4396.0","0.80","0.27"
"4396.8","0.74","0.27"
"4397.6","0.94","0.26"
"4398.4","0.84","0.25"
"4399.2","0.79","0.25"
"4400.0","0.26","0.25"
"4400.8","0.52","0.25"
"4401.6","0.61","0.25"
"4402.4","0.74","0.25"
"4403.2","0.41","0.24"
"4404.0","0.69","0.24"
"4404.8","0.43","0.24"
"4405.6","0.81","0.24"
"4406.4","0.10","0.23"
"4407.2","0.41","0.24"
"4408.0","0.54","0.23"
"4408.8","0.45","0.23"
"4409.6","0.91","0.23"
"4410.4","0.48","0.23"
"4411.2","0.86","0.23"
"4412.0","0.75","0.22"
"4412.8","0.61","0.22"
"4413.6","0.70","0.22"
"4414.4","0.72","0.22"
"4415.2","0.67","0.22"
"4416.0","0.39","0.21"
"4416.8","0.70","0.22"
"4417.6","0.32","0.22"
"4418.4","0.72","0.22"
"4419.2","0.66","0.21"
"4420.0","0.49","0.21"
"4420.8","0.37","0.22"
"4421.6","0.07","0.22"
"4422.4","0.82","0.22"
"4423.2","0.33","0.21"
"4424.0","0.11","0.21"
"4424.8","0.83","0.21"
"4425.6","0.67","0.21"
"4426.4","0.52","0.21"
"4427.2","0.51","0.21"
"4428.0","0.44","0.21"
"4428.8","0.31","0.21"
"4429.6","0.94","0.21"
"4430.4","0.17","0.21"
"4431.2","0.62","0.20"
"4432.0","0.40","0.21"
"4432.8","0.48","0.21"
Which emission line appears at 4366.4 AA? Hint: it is C IV 1549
